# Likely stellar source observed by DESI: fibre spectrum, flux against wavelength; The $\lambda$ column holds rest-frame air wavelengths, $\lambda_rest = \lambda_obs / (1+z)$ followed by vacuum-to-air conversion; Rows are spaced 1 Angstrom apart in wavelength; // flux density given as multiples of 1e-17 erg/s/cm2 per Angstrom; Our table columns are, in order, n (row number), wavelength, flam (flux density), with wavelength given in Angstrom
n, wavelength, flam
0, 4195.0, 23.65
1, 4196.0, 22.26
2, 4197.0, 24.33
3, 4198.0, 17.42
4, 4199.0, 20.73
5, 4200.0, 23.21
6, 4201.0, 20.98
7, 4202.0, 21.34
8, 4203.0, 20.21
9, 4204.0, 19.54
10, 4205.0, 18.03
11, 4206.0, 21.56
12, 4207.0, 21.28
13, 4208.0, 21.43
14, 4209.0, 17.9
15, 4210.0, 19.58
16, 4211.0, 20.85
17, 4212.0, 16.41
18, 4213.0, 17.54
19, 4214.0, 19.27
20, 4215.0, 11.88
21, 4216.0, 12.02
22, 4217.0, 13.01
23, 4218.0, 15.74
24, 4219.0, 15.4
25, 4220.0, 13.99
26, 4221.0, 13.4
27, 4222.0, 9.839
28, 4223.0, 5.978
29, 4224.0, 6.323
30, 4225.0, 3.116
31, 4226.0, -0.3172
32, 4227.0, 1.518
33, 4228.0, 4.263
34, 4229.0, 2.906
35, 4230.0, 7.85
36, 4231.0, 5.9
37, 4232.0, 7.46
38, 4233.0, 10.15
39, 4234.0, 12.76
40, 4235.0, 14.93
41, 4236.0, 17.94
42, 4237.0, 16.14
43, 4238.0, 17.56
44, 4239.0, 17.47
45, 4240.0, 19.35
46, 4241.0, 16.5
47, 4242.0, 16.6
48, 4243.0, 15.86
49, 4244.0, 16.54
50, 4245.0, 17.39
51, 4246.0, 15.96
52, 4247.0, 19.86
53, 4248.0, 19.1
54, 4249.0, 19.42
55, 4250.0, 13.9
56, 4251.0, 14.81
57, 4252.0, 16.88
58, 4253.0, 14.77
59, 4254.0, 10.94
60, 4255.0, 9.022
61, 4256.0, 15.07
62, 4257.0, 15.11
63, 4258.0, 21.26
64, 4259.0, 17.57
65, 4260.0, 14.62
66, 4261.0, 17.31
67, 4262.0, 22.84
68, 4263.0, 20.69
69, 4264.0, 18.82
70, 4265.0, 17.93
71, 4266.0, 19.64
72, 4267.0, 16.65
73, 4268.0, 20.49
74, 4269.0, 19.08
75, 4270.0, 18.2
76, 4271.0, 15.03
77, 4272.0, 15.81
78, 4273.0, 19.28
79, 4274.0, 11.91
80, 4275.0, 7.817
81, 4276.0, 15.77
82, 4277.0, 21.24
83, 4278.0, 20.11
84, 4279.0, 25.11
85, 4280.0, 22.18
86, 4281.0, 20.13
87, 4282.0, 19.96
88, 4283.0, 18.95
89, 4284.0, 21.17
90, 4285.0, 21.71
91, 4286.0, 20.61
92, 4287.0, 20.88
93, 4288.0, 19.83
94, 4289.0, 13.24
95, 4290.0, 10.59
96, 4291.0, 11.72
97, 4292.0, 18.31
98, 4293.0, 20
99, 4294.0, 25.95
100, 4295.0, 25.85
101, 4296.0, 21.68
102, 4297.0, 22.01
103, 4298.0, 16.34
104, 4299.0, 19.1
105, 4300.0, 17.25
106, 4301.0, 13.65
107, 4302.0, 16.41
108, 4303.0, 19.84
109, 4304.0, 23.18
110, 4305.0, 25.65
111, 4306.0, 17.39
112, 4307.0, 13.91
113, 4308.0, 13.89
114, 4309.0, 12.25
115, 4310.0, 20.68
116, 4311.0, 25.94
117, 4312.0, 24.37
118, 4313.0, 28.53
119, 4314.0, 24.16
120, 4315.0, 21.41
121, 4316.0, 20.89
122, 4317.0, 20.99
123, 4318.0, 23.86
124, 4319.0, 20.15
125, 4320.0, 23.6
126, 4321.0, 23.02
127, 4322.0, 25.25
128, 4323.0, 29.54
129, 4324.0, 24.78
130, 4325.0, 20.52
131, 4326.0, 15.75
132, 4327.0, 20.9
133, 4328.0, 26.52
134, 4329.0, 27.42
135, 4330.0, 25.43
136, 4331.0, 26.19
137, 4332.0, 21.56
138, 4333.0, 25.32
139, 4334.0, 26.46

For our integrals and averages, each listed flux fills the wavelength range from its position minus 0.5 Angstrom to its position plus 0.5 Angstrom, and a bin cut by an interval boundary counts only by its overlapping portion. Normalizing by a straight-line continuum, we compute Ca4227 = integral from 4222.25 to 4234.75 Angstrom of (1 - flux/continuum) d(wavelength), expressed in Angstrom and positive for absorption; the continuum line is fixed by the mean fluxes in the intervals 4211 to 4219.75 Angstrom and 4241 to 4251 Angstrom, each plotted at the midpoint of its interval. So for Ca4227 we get 7.92 Angstrom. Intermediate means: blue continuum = 15.5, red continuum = 17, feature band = 5.93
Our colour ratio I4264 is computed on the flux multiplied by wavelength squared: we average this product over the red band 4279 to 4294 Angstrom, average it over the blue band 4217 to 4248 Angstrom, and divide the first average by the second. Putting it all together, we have 1.61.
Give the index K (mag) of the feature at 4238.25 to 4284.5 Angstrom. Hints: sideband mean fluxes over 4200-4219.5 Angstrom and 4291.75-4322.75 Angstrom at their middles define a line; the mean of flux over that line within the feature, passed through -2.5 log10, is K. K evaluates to 0.13 mag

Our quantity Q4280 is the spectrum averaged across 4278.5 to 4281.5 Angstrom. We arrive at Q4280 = 22.5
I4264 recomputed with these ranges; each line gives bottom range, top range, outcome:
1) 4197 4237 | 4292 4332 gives 1.61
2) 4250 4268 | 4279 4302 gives 1.16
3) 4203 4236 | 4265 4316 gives 1.55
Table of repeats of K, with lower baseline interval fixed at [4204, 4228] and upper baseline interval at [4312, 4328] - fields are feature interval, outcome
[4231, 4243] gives 0.06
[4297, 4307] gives 0.15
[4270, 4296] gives 0.07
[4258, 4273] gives -0.01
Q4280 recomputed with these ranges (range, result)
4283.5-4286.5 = 21.2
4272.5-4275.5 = 13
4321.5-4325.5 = 25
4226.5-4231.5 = 4.49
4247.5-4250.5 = 17.5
